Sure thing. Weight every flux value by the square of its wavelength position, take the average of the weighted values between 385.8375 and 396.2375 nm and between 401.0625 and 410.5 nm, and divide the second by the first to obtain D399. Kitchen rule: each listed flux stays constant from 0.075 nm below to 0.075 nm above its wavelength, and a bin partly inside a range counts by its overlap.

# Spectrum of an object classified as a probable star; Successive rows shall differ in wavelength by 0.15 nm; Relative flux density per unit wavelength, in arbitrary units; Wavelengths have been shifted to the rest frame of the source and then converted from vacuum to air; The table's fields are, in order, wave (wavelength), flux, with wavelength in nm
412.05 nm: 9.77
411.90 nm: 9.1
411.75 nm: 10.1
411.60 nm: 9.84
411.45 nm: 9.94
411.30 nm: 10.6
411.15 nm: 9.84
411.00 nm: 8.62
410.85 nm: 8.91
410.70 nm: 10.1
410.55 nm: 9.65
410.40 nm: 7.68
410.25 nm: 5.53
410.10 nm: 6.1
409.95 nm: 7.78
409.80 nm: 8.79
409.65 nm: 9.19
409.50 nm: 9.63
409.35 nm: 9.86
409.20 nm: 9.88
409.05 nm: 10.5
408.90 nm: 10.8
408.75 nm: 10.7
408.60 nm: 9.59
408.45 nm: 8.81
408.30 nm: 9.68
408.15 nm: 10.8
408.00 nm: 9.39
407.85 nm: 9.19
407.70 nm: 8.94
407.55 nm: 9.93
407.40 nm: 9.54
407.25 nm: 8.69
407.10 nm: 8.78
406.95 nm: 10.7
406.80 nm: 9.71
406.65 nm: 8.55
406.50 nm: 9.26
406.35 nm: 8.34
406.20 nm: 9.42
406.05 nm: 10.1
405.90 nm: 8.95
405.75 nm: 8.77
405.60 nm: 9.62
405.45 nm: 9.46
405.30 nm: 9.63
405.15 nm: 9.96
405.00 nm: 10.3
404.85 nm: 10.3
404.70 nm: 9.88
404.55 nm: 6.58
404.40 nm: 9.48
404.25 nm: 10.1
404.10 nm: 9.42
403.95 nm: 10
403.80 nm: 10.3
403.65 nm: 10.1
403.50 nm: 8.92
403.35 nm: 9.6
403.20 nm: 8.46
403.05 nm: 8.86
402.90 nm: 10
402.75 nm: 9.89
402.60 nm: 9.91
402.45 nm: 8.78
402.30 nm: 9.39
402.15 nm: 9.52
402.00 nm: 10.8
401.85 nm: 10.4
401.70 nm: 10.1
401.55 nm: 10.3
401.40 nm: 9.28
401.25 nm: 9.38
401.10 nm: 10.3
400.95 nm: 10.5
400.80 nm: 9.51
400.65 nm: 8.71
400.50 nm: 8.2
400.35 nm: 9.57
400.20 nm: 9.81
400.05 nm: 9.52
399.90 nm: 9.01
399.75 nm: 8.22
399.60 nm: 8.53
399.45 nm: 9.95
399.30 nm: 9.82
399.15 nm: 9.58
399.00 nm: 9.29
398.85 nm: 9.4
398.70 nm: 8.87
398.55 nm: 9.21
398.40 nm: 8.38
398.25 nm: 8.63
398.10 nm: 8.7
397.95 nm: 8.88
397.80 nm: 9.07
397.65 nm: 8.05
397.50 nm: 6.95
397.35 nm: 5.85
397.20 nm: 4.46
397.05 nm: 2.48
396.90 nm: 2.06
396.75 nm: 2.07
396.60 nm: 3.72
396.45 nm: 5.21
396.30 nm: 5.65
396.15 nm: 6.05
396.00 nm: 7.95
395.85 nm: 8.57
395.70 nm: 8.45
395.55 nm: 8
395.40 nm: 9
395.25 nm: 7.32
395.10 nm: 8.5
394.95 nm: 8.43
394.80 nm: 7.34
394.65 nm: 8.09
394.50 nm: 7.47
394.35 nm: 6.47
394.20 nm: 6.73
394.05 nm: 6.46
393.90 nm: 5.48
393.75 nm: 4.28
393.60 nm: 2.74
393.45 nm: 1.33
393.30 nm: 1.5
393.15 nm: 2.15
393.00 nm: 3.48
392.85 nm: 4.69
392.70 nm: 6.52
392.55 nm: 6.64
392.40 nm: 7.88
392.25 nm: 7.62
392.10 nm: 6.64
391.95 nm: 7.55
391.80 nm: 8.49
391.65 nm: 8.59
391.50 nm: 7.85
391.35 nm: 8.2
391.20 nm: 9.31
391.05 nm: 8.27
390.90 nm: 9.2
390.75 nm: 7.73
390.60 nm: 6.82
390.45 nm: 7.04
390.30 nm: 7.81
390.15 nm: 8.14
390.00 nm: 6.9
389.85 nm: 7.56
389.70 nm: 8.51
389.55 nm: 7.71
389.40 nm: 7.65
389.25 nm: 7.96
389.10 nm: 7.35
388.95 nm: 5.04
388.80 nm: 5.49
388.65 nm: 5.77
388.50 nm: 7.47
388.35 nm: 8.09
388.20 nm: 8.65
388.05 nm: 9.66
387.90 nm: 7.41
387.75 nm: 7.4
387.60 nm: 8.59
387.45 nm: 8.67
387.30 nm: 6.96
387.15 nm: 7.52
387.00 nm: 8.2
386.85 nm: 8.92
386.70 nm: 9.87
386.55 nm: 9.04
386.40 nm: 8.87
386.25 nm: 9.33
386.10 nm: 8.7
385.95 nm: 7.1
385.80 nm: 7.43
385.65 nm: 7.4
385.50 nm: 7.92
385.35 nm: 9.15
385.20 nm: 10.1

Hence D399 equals 1.4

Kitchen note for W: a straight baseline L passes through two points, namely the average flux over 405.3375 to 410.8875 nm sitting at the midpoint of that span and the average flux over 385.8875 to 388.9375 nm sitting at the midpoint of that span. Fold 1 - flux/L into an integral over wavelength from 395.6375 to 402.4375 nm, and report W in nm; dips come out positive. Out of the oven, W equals 0.41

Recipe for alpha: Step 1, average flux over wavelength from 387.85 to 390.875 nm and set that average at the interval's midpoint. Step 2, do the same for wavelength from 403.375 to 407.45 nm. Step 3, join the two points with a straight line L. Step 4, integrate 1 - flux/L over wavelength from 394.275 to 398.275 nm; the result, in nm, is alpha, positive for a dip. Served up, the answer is 0.74 nm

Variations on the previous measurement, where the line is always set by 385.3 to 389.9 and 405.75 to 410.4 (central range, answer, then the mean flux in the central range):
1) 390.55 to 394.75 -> 0.95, 6.37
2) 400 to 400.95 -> -0.06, 9.31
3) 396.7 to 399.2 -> 0.40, 7.2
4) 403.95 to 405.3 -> -0.08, 9.54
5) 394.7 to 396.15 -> 0.06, 8.06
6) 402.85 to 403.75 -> -0.04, 9.33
